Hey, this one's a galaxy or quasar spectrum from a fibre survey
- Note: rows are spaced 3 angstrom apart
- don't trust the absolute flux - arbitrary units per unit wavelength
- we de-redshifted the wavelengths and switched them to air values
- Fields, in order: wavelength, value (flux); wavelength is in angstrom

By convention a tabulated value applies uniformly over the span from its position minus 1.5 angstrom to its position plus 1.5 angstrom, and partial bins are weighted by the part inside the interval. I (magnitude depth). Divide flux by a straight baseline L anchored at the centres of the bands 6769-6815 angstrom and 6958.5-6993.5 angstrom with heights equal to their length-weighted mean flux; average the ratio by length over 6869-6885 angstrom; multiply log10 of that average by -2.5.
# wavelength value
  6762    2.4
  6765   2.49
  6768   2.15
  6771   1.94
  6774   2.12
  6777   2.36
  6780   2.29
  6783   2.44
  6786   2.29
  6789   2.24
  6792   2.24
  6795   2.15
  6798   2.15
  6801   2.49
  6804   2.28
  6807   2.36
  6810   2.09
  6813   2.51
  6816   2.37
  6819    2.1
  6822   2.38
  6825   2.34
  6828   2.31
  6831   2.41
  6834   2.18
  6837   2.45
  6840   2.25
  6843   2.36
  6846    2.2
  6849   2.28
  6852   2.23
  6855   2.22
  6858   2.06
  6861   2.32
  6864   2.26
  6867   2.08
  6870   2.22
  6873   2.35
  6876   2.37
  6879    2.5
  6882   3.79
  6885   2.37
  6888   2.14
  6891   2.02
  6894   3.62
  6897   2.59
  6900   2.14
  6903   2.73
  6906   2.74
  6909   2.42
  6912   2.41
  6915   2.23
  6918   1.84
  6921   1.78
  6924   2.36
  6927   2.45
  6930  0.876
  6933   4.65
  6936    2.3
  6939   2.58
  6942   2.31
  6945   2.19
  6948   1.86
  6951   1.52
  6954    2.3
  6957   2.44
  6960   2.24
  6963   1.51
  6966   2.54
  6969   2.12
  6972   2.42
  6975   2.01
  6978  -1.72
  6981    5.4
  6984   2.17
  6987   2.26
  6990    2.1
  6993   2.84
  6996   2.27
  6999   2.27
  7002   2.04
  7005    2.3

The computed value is -0.193 mag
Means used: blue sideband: 2.26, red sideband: 2.14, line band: 2.63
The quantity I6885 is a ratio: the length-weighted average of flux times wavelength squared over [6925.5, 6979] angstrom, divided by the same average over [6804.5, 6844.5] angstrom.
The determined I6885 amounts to 0.9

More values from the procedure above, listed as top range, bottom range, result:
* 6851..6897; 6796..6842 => 1.08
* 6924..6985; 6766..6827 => 1.02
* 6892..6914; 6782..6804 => 1.19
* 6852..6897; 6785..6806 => 1.11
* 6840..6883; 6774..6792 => 1.05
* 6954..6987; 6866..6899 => 0.86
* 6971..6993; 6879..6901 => 0.82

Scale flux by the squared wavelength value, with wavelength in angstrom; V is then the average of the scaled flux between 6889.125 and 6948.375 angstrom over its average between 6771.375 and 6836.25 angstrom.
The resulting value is 1.09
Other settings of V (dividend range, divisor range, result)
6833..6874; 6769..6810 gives 1.02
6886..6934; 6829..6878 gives 1.08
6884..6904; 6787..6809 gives 1.14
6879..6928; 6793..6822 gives 1.12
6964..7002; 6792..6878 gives 1.01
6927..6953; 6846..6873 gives 1.06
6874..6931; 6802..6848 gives 1.06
